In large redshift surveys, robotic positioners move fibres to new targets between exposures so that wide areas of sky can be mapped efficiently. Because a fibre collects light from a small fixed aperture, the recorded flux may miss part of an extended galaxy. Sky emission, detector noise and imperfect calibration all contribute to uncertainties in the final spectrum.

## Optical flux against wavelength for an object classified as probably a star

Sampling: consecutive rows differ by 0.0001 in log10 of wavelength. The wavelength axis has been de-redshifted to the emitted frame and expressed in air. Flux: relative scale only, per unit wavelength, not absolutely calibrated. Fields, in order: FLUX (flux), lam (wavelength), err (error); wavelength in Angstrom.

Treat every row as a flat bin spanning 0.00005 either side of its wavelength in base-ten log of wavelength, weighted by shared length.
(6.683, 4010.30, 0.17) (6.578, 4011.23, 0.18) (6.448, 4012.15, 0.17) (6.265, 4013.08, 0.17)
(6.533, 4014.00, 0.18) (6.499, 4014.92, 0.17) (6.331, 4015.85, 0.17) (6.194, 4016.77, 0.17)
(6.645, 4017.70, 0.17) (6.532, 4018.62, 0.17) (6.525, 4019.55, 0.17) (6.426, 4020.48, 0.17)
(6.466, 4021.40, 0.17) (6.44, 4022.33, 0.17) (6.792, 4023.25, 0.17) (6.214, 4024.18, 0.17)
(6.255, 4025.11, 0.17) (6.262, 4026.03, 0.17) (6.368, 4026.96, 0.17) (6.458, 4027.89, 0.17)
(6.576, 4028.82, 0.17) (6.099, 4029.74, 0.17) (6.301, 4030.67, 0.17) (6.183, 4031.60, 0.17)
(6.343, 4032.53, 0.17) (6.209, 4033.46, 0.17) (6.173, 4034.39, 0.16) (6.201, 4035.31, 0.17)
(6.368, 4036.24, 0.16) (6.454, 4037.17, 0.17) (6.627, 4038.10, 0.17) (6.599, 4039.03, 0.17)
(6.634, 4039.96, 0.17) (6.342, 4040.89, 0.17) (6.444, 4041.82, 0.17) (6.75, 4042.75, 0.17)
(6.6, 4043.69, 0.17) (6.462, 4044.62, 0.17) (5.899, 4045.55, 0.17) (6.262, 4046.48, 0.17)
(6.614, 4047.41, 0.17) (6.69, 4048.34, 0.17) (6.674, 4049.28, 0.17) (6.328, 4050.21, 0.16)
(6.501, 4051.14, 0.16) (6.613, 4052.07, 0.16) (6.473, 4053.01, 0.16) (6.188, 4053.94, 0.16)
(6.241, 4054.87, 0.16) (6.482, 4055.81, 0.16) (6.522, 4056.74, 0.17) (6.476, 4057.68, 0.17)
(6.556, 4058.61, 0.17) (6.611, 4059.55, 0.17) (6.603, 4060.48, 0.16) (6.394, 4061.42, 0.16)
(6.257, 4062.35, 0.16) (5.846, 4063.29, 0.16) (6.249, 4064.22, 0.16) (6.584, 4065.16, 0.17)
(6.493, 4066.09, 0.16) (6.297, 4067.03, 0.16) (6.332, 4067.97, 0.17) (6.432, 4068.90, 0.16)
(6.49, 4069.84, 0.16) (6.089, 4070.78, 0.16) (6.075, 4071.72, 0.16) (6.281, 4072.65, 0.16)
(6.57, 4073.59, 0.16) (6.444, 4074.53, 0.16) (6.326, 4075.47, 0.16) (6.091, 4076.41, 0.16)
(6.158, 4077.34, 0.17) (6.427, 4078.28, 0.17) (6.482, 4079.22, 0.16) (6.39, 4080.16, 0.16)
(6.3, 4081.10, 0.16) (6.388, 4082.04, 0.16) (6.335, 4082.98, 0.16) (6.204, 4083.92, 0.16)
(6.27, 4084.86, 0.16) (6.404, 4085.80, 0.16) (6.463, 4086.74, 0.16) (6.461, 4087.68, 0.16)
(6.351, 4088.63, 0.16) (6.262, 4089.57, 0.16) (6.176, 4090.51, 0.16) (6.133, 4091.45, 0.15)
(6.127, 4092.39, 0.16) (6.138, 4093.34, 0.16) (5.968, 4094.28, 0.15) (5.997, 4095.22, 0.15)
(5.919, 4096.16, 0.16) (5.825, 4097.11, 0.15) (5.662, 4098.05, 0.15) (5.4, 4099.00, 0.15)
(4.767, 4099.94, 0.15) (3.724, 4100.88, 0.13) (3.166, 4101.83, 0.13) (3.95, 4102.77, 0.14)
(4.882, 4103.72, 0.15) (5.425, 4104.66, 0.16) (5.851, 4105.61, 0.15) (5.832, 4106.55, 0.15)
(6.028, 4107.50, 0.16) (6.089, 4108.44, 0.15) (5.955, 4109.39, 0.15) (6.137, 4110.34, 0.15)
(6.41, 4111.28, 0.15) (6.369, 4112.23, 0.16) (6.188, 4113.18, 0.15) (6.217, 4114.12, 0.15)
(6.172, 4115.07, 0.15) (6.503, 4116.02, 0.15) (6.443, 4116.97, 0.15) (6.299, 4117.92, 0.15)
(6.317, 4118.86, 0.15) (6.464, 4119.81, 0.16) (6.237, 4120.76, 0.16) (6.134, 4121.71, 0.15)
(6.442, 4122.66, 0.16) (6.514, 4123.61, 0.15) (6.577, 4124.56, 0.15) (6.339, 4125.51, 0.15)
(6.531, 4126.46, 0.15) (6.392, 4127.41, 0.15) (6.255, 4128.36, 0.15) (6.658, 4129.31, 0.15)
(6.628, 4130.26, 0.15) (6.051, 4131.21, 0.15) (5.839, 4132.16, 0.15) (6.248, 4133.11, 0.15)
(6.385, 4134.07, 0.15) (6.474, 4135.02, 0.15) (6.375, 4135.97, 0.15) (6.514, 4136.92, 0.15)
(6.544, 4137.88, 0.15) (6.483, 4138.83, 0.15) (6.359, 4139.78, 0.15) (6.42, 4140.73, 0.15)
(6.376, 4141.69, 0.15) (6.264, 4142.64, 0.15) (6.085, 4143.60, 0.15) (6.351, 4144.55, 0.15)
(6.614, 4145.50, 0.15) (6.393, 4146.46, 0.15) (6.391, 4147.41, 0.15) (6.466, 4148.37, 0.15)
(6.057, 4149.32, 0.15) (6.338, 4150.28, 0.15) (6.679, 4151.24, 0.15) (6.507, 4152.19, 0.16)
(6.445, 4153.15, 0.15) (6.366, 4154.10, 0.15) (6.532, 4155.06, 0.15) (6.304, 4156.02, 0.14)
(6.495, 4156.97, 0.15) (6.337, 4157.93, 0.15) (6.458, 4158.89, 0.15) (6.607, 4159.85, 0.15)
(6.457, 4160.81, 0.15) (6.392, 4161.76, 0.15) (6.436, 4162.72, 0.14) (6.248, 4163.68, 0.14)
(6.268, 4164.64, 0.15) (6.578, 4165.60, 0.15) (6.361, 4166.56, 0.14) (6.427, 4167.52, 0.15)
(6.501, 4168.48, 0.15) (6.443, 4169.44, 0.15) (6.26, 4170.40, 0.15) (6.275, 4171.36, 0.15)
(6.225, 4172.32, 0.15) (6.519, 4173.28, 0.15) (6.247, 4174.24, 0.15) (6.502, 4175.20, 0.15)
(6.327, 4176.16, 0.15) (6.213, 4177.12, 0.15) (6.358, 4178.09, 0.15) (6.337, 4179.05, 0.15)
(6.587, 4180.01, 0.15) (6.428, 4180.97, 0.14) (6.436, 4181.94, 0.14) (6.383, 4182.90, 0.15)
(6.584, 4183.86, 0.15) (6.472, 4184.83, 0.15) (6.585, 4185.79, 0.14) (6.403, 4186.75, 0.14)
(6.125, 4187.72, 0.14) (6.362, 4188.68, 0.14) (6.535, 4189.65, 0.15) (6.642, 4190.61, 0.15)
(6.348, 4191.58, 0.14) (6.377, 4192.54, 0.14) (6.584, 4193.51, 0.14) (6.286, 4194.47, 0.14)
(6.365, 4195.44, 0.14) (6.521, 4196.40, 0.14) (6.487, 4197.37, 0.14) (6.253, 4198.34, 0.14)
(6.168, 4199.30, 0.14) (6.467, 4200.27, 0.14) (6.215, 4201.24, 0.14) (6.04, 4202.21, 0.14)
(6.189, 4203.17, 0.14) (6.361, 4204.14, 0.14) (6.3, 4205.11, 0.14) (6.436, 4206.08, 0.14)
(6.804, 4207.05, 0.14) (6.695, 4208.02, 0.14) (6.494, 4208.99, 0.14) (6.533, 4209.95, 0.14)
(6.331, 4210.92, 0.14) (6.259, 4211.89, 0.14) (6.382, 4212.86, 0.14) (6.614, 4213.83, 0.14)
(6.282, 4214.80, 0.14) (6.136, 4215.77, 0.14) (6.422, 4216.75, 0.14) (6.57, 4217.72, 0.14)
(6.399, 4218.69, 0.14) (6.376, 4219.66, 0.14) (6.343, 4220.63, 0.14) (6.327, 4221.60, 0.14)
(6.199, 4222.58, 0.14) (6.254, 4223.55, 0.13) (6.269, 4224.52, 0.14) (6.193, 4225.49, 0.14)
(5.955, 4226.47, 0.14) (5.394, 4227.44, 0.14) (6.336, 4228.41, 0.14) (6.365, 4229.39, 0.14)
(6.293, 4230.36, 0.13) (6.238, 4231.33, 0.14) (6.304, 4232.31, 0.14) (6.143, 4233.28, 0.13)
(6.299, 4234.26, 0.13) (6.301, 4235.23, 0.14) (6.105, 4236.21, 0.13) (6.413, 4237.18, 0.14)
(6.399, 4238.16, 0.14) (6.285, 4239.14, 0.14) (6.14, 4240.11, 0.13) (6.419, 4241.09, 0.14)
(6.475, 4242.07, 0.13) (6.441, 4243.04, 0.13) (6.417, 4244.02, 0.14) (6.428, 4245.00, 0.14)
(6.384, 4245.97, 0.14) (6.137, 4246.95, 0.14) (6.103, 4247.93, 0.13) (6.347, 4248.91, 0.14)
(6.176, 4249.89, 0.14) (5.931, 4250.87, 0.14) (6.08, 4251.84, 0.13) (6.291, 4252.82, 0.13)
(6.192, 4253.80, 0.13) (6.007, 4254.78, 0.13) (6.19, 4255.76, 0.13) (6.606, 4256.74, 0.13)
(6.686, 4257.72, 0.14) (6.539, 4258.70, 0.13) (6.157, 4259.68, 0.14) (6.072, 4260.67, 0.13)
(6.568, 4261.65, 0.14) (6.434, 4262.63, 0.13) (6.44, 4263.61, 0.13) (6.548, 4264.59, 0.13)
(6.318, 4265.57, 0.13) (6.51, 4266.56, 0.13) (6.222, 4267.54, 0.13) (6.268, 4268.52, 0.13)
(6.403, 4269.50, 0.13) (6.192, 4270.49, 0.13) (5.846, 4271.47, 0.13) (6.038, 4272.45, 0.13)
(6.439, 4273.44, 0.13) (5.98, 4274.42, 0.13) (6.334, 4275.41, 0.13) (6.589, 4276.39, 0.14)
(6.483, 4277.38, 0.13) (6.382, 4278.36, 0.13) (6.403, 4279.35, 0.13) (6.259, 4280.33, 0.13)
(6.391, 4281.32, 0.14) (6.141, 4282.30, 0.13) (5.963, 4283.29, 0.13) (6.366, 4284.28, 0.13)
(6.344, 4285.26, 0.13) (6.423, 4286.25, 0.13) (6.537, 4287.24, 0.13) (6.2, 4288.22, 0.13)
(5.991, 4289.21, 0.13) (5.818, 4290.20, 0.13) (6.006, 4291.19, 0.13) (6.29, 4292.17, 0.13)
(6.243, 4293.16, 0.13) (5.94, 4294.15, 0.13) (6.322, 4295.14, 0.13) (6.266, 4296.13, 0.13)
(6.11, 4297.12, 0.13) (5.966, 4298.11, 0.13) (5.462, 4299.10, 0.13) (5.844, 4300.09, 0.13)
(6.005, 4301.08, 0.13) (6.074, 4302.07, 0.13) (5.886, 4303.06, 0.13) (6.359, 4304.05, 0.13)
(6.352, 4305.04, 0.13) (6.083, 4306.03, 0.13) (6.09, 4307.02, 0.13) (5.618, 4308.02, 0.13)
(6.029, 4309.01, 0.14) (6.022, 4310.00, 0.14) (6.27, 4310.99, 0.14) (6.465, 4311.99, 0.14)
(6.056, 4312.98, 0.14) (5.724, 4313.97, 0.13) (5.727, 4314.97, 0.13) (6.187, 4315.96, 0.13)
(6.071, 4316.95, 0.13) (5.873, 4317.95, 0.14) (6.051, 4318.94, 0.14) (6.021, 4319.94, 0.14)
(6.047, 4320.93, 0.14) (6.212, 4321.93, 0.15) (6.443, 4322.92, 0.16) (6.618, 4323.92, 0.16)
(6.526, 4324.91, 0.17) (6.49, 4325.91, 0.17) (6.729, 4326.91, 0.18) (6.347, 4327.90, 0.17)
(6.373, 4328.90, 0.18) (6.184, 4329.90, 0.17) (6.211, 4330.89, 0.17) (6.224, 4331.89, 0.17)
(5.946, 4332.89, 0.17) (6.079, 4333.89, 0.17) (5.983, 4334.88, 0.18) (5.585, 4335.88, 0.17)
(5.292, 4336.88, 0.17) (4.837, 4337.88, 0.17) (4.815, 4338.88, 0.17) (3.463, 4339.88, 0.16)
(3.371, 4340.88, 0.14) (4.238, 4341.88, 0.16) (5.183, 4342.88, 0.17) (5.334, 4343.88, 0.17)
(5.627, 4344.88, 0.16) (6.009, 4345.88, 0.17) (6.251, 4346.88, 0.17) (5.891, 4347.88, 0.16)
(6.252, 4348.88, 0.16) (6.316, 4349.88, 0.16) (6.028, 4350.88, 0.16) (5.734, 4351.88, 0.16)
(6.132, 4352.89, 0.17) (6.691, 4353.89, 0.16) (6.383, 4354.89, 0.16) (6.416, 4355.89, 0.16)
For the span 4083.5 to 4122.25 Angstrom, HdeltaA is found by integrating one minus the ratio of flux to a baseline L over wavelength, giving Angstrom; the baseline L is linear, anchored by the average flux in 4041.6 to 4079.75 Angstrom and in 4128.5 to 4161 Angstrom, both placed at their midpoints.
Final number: 3.1 Angstrom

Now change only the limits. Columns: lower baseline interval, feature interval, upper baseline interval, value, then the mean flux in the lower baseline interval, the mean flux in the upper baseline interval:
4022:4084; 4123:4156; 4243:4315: -0.4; 6.39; 6.21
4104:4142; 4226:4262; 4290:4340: -0.9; 6.28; 6.01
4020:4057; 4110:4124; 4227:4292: 0.1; 6.41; 6.27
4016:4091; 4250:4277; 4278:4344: -1.1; 6.39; 5.96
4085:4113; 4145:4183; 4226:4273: -2.8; 5.73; 6.27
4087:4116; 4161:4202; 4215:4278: -2.4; 5.74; 6.28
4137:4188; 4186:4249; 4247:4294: 0.0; 6.4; 6.27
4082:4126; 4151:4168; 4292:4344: -1.4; 5.95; 5.88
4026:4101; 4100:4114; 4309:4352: 1.8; 6.28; 5.84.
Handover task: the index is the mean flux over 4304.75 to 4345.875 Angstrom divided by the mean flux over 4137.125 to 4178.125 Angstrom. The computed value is 0.9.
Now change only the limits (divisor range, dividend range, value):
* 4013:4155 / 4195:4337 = 1.00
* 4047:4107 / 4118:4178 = 1.05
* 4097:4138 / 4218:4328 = 1.04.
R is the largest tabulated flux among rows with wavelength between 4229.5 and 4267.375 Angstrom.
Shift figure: 6.686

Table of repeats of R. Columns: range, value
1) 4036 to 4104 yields 6.75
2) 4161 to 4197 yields 6.642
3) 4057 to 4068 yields 6.611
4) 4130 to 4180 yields 6.679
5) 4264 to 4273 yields 6.548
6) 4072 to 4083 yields 6.57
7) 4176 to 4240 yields 6.804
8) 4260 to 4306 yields 6.589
